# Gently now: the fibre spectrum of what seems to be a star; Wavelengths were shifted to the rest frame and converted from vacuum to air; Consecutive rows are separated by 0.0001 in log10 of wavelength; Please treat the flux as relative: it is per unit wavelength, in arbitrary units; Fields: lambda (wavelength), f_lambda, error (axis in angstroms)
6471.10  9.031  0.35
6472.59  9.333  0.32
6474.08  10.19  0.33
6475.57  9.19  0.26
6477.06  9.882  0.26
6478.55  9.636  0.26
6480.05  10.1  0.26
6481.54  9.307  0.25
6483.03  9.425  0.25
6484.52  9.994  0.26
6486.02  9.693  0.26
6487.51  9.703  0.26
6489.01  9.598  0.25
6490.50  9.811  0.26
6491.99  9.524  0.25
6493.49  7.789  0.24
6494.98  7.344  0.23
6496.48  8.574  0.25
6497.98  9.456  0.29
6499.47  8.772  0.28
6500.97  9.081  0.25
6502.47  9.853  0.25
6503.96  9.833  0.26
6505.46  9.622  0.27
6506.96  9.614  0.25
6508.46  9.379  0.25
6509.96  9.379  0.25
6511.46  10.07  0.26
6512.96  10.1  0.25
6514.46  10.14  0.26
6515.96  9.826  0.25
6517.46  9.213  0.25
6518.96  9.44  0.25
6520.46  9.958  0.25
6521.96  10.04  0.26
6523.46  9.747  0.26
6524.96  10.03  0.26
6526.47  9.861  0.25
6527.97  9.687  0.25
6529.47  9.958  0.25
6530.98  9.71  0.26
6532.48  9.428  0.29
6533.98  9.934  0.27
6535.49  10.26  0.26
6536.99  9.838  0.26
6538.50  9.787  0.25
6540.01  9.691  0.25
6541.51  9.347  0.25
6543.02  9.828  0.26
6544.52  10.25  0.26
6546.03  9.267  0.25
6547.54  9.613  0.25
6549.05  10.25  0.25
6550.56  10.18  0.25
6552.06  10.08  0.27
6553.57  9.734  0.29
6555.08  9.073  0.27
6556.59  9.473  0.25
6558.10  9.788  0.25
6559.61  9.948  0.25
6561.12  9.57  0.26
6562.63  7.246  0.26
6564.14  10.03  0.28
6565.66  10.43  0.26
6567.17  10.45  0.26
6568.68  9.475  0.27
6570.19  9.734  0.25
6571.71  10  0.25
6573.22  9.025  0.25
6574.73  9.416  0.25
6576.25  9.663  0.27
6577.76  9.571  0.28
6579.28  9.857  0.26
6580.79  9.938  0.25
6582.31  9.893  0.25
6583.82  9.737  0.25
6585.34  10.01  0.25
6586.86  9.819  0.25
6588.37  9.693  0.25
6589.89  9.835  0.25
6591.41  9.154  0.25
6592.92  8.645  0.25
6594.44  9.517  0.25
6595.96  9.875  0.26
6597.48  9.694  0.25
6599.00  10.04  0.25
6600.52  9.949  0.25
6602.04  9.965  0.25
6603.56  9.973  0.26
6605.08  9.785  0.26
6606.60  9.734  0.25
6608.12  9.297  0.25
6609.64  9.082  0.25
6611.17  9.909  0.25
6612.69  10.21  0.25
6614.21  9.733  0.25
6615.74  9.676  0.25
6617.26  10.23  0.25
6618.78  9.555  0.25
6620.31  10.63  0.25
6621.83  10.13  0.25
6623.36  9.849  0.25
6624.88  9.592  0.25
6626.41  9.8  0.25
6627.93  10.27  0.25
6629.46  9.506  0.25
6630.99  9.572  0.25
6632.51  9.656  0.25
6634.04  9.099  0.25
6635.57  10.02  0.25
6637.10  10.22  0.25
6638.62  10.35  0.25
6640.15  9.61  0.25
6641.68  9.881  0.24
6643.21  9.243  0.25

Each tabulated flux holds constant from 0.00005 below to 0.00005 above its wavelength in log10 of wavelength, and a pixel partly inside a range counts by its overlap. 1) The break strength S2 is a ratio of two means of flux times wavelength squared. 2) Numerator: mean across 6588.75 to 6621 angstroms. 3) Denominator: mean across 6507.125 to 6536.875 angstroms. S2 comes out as 1.02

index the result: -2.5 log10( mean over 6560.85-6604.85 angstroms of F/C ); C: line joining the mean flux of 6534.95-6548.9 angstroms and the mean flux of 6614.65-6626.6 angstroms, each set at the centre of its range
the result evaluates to 0.02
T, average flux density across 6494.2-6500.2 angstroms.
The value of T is 8.54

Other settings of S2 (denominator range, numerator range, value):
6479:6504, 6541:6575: 1.06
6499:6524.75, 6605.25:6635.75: 1.04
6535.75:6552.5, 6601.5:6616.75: 1.01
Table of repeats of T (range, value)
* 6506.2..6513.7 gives 9.7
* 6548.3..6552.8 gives 10.2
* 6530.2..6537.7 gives 9.84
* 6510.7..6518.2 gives 9.87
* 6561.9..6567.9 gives 9.54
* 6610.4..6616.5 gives 9.87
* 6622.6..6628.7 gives 9.88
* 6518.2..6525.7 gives 9.85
